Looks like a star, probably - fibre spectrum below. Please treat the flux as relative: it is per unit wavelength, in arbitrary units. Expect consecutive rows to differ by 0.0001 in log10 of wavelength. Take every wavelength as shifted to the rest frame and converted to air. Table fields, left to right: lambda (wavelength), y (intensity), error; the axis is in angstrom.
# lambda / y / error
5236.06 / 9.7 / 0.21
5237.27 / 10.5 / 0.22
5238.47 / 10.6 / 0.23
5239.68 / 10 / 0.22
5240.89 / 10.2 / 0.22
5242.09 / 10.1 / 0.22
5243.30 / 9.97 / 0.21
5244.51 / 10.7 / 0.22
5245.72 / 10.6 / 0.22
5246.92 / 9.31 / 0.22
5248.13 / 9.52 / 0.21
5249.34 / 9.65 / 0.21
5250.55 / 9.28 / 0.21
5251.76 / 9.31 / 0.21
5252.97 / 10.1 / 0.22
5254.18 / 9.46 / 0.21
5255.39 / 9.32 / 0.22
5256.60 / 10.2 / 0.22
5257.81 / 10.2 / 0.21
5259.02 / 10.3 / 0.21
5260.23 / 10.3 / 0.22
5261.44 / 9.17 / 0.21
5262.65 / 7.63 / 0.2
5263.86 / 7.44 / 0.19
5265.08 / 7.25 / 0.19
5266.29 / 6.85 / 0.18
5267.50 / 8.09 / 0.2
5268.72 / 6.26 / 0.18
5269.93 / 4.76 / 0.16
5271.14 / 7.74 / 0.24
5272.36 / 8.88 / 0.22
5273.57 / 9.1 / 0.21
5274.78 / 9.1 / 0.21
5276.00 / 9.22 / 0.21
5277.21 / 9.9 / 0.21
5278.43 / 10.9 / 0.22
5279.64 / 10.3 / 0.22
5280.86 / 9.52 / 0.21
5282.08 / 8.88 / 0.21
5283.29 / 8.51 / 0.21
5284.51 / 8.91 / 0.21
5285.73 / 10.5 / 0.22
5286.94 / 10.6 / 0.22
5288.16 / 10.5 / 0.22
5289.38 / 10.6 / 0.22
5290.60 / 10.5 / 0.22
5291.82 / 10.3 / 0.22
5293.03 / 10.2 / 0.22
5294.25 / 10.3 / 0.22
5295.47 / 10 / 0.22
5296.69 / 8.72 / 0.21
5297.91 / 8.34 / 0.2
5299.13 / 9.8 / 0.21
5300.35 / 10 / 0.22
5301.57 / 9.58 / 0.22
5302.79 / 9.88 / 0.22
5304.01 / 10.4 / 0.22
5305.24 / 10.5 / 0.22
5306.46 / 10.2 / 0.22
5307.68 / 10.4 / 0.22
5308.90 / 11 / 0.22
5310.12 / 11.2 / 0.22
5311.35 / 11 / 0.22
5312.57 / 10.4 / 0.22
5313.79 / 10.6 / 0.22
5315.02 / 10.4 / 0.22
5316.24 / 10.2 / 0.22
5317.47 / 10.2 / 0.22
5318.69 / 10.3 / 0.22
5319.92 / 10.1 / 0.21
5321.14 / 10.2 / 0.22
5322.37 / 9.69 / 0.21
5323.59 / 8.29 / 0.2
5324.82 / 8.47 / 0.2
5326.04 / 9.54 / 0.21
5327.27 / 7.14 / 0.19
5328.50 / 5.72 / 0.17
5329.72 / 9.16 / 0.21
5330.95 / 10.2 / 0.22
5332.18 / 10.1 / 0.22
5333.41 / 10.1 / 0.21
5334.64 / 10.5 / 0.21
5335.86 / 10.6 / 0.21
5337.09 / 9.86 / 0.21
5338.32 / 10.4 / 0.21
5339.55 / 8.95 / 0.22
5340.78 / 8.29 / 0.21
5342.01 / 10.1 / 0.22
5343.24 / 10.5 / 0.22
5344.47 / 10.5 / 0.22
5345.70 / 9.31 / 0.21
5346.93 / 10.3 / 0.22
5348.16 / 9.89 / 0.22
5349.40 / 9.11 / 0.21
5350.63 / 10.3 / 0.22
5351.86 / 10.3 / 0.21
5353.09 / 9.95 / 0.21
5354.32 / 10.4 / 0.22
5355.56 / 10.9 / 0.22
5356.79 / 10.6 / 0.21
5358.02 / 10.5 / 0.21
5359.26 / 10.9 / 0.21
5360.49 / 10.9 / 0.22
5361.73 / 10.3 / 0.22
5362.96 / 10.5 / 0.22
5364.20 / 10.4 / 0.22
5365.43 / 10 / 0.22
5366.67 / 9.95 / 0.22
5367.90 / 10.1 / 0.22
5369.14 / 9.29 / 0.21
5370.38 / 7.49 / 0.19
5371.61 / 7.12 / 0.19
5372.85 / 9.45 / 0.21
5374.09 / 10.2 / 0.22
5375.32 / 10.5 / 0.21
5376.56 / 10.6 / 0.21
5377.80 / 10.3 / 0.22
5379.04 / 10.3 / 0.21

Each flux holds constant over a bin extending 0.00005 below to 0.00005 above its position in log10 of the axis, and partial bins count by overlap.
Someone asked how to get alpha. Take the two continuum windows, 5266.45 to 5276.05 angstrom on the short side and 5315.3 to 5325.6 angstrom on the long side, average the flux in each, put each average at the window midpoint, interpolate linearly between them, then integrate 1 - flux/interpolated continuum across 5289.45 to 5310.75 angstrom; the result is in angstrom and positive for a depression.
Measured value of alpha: -2.8 angstrom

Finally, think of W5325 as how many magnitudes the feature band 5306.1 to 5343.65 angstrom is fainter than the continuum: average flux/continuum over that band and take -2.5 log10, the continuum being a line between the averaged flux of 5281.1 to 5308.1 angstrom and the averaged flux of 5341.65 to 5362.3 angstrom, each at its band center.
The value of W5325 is 0.03 mag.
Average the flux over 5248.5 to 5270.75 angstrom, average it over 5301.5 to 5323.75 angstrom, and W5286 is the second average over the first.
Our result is 1.19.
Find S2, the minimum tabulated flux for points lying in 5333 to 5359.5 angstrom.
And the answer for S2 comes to 8.29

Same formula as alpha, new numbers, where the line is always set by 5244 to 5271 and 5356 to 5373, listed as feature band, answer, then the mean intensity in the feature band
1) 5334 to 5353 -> -0.54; 9.93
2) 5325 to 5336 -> 0.46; 9.15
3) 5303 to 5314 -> -1.50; 10.6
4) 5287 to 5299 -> -1.01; 9.96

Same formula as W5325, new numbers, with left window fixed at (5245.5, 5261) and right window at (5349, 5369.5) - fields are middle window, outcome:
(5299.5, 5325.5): -0.01 mag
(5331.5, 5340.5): 0.02 mag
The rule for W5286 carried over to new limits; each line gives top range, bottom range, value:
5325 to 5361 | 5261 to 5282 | 1.17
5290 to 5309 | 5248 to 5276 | 1.15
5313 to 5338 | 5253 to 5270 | 1.12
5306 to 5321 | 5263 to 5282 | 1.26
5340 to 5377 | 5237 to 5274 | 1.09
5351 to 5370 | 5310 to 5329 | 1.08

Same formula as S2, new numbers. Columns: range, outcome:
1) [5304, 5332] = 5.72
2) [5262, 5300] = 4.76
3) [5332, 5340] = 8.95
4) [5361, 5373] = 7.12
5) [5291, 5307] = 8.34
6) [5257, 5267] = 6.85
